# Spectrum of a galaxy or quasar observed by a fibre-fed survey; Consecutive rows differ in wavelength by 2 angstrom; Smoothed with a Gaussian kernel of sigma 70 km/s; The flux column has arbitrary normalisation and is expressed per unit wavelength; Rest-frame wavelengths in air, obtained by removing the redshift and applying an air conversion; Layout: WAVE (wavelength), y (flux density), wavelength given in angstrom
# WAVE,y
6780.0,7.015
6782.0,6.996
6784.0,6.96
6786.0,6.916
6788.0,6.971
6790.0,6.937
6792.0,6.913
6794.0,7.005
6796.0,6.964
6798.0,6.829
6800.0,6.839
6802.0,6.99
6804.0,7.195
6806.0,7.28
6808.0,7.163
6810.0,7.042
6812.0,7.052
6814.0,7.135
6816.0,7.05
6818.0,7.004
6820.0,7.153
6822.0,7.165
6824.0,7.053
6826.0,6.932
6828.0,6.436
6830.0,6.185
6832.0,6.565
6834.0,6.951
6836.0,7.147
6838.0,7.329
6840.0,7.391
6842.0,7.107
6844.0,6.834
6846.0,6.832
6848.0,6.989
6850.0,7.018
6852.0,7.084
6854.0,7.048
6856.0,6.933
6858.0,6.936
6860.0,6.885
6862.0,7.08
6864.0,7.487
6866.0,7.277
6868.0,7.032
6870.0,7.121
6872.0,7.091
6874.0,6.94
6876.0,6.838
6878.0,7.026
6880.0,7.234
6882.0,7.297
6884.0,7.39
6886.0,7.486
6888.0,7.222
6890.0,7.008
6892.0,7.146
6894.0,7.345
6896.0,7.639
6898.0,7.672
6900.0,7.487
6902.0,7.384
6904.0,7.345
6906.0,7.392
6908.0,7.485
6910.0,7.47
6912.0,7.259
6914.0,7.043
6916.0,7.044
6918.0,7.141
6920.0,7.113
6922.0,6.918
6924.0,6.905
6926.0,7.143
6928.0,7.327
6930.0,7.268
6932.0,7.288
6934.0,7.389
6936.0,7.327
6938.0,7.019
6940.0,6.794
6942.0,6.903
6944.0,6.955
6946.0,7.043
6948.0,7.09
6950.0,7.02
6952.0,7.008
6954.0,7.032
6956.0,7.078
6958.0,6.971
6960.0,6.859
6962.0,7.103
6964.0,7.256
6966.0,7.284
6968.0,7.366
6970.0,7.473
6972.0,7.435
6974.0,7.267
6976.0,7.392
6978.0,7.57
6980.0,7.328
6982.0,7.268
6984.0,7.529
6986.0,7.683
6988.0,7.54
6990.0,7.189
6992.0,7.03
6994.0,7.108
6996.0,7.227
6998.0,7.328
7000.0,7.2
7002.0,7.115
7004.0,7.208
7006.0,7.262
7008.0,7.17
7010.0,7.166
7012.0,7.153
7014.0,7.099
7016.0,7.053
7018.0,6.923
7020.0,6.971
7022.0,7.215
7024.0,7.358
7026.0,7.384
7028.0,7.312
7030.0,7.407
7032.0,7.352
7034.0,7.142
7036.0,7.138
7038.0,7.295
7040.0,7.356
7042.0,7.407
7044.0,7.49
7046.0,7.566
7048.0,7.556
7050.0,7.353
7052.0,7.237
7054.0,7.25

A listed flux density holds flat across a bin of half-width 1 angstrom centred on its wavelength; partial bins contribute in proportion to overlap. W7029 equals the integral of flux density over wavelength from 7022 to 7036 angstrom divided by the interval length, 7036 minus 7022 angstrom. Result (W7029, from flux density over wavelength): 7.3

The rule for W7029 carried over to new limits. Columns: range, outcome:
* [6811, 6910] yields 7.12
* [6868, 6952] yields 7.19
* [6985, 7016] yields 7.23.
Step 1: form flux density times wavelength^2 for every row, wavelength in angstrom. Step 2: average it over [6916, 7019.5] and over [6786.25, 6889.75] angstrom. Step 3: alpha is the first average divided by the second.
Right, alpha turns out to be 1.1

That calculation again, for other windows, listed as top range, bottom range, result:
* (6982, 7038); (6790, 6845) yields 1.09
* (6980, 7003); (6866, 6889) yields 1.05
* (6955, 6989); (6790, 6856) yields 1.09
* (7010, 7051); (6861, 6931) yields 1.05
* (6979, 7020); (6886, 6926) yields 1.02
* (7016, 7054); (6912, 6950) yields 1.06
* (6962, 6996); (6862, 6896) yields 1.05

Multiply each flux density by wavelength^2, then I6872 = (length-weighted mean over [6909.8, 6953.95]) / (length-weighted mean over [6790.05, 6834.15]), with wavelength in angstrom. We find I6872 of 1.1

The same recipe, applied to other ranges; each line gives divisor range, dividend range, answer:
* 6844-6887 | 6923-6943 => 1.03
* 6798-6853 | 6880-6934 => 1.07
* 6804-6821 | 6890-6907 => 1.07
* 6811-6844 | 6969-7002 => 1.10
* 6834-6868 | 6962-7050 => 1.08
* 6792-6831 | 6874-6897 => 1.06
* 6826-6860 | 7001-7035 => 1.09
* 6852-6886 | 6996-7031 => 1.05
